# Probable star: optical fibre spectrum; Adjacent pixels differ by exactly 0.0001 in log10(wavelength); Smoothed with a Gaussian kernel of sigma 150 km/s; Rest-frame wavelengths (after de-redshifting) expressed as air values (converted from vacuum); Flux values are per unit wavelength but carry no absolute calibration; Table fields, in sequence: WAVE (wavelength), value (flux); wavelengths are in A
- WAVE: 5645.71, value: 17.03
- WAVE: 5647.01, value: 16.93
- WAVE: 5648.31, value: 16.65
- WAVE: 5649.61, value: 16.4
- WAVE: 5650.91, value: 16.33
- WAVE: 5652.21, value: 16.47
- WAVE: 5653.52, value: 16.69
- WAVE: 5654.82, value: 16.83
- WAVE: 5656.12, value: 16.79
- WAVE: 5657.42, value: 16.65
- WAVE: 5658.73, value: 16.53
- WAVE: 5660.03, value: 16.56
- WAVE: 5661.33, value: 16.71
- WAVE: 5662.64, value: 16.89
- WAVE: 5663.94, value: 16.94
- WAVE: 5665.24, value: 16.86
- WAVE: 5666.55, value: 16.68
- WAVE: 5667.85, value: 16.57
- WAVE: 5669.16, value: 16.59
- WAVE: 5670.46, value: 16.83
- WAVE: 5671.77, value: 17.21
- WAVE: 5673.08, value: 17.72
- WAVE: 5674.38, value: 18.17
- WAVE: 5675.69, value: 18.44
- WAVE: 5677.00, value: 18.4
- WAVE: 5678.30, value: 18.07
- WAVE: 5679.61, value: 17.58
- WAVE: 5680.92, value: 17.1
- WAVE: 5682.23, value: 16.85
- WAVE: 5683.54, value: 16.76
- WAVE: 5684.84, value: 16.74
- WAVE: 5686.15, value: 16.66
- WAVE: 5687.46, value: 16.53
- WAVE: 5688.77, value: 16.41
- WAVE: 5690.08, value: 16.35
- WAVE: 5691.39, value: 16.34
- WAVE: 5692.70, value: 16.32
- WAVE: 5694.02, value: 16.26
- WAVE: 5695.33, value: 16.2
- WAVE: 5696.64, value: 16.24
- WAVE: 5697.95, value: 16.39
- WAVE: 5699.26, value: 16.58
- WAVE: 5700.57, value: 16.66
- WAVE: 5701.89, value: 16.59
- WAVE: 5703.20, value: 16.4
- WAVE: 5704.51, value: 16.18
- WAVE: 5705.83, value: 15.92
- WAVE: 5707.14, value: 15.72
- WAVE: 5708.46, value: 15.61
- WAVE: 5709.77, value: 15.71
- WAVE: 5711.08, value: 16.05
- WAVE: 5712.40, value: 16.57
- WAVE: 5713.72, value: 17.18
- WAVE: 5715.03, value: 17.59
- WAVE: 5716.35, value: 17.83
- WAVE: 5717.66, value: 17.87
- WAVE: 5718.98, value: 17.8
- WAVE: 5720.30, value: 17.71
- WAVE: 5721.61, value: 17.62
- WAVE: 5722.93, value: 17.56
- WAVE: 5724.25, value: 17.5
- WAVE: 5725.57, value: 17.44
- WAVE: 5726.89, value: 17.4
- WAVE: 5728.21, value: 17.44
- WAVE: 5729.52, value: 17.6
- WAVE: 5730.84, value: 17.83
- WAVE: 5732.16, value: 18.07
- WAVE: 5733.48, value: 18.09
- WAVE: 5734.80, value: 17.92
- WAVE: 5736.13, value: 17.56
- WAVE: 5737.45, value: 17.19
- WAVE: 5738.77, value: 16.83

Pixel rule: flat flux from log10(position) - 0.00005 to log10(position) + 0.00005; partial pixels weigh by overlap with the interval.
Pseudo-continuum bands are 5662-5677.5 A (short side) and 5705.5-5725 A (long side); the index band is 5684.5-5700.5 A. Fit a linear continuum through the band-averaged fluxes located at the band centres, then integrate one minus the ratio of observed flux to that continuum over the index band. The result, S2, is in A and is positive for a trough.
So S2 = 0.65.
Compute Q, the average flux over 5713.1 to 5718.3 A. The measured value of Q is 17.6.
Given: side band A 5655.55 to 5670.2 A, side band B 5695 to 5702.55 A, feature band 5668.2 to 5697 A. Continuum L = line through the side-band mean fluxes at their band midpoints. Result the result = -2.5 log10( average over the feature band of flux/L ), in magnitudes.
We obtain -0.03 mag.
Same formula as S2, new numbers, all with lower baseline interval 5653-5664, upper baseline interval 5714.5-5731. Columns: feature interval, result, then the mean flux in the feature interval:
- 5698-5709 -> 0.72 A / 16.2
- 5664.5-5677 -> -0.29 A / 17.3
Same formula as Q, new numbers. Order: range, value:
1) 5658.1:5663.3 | 16.7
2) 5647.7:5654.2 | 16.5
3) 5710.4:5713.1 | 16.3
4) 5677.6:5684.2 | 17.3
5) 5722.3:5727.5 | 17.5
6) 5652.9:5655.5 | 16.8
